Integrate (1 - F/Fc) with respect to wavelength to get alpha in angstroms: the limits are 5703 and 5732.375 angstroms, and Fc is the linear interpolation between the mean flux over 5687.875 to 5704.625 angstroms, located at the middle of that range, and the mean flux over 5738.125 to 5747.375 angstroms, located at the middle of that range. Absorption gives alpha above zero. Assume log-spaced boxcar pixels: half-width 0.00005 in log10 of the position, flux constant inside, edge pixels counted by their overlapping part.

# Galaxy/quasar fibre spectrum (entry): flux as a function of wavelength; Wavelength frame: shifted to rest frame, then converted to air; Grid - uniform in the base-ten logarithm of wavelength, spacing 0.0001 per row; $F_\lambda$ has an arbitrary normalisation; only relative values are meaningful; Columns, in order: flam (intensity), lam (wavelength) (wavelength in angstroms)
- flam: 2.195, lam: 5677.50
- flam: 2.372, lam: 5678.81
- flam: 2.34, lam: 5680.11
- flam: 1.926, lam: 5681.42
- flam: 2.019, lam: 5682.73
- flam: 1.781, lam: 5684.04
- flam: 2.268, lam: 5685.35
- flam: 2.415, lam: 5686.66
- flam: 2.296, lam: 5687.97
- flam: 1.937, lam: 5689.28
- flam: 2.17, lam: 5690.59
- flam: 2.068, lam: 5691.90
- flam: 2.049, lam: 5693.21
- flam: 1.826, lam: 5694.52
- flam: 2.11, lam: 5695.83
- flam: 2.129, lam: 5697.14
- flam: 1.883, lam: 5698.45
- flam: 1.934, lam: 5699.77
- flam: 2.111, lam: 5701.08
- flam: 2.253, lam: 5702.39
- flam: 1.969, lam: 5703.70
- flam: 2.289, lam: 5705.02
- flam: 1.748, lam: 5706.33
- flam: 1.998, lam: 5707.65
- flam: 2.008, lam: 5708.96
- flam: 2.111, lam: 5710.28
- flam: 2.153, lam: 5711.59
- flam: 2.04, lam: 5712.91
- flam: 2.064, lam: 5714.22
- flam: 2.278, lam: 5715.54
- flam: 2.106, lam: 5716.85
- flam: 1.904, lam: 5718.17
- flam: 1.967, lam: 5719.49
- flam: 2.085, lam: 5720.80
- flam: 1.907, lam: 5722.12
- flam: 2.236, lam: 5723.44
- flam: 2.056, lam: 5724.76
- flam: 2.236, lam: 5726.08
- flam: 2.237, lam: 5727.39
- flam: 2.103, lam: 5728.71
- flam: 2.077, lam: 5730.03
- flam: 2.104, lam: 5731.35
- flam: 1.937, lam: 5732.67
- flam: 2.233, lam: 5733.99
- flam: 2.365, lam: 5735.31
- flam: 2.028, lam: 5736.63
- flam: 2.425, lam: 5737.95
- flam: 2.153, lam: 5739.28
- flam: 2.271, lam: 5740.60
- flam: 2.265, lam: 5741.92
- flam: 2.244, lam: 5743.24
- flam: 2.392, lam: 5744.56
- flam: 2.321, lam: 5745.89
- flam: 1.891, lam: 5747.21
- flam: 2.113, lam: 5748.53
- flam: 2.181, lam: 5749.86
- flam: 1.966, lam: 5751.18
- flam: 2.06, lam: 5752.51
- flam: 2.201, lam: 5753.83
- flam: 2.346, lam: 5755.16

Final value 0.9 angstroms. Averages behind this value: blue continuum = 2.05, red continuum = 2.25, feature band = 2.07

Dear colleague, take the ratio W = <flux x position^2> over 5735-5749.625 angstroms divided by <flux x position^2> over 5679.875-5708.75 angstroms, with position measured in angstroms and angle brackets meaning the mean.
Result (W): 1.09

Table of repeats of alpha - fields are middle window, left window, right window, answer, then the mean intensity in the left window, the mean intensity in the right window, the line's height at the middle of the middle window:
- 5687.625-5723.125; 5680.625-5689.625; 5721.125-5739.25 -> 1.17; 2.1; 2.15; 2.12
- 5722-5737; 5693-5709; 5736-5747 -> 0.31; 2.02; 2.25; 2.18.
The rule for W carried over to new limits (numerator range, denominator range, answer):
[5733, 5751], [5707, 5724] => 1.08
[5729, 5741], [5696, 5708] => 1.08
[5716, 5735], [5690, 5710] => 1.04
